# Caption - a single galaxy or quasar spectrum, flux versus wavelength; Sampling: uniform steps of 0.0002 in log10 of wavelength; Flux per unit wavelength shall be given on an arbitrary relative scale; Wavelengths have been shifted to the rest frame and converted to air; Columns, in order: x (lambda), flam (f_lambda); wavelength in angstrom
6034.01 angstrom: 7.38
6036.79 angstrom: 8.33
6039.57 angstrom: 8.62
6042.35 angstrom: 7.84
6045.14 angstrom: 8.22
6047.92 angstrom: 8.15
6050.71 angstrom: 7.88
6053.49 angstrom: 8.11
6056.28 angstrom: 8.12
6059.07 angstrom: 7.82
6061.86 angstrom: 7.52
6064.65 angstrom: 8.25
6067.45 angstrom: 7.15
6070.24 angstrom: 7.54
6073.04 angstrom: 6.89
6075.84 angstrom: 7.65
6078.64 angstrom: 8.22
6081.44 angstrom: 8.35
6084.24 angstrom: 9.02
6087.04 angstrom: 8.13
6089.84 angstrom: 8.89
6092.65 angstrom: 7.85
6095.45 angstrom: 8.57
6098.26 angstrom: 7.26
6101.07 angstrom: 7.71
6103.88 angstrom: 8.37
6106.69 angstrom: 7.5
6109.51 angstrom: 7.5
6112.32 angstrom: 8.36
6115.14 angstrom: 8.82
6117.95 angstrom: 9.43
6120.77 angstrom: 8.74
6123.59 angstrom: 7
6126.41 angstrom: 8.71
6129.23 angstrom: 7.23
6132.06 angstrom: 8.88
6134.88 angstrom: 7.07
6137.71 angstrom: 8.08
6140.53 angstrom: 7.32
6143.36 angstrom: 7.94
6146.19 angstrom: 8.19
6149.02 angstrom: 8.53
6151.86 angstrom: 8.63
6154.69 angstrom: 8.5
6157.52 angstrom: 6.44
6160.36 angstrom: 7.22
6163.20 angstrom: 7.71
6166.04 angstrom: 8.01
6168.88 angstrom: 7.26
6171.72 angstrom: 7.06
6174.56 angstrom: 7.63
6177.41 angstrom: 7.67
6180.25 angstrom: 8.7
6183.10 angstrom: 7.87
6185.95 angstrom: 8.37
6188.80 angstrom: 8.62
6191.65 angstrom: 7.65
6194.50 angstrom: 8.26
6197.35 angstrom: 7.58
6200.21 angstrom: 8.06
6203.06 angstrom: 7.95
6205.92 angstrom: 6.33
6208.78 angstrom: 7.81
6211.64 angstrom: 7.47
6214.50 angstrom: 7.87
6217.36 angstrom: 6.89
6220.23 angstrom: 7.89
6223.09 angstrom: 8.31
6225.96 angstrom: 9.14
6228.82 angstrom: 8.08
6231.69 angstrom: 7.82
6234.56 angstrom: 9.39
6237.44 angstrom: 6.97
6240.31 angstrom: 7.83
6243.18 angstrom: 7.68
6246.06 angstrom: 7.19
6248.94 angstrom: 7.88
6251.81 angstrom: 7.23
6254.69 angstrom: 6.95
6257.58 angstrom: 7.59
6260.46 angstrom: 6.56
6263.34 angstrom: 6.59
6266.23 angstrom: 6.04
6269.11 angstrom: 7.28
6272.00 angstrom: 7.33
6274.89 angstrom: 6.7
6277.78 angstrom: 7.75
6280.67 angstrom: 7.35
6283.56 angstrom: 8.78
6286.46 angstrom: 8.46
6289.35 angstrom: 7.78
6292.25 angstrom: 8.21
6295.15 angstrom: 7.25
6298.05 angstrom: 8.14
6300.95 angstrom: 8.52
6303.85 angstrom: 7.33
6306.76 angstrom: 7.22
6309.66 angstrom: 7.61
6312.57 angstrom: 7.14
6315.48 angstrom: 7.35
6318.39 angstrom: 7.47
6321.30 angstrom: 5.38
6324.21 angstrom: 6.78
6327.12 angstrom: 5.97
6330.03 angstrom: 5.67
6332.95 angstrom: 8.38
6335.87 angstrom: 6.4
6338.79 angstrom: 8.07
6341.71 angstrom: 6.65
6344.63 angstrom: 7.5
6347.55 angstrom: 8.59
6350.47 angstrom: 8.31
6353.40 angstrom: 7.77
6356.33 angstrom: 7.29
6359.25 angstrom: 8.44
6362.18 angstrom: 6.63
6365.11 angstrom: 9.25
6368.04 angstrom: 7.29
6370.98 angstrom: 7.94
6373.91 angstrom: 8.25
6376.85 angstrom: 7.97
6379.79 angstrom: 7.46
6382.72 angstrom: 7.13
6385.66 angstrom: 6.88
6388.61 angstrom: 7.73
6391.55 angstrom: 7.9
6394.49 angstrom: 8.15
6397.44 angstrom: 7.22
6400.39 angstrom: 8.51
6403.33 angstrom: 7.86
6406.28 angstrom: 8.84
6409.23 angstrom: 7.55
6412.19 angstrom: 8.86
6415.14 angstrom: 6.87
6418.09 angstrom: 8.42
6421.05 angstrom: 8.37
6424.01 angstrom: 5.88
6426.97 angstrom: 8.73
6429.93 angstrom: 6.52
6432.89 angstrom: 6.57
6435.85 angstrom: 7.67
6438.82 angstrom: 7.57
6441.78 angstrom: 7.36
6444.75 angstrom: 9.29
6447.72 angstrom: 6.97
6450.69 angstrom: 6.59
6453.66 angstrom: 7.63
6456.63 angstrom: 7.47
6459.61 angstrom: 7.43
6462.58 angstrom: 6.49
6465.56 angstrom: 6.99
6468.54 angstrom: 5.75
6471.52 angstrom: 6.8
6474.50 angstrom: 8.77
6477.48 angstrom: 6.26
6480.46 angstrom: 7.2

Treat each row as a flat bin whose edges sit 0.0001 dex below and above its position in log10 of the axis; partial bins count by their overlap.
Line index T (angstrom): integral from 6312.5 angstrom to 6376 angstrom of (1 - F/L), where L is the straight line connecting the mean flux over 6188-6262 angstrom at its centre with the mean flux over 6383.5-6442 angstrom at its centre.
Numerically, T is 2.4 angstrom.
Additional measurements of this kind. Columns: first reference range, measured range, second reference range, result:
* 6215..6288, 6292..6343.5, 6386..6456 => 3.05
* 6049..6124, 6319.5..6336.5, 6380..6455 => 2.84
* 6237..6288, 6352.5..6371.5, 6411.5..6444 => -0.84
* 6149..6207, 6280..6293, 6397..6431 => -0.56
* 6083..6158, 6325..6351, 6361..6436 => 1.89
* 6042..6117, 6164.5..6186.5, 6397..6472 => 0.17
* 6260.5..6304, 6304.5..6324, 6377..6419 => 1.52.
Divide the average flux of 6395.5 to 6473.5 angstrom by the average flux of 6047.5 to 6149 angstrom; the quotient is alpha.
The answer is 0.93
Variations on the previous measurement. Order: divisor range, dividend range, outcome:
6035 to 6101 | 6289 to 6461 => 0.94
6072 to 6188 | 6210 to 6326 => 0.94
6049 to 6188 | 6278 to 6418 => 0.96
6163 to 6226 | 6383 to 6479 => 0.96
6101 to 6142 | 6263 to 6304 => 0.94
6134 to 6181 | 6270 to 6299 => 1.00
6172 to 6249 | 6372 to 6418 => 0.99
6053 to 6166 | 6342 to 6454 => 0.97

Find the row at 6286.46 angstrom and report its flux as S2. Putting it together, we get 8.46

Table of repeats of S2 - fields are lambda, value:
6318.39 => 7.47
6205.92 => 6.33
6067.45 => 7.15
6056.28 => 8.12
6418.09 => 8.42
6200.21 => 8.06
